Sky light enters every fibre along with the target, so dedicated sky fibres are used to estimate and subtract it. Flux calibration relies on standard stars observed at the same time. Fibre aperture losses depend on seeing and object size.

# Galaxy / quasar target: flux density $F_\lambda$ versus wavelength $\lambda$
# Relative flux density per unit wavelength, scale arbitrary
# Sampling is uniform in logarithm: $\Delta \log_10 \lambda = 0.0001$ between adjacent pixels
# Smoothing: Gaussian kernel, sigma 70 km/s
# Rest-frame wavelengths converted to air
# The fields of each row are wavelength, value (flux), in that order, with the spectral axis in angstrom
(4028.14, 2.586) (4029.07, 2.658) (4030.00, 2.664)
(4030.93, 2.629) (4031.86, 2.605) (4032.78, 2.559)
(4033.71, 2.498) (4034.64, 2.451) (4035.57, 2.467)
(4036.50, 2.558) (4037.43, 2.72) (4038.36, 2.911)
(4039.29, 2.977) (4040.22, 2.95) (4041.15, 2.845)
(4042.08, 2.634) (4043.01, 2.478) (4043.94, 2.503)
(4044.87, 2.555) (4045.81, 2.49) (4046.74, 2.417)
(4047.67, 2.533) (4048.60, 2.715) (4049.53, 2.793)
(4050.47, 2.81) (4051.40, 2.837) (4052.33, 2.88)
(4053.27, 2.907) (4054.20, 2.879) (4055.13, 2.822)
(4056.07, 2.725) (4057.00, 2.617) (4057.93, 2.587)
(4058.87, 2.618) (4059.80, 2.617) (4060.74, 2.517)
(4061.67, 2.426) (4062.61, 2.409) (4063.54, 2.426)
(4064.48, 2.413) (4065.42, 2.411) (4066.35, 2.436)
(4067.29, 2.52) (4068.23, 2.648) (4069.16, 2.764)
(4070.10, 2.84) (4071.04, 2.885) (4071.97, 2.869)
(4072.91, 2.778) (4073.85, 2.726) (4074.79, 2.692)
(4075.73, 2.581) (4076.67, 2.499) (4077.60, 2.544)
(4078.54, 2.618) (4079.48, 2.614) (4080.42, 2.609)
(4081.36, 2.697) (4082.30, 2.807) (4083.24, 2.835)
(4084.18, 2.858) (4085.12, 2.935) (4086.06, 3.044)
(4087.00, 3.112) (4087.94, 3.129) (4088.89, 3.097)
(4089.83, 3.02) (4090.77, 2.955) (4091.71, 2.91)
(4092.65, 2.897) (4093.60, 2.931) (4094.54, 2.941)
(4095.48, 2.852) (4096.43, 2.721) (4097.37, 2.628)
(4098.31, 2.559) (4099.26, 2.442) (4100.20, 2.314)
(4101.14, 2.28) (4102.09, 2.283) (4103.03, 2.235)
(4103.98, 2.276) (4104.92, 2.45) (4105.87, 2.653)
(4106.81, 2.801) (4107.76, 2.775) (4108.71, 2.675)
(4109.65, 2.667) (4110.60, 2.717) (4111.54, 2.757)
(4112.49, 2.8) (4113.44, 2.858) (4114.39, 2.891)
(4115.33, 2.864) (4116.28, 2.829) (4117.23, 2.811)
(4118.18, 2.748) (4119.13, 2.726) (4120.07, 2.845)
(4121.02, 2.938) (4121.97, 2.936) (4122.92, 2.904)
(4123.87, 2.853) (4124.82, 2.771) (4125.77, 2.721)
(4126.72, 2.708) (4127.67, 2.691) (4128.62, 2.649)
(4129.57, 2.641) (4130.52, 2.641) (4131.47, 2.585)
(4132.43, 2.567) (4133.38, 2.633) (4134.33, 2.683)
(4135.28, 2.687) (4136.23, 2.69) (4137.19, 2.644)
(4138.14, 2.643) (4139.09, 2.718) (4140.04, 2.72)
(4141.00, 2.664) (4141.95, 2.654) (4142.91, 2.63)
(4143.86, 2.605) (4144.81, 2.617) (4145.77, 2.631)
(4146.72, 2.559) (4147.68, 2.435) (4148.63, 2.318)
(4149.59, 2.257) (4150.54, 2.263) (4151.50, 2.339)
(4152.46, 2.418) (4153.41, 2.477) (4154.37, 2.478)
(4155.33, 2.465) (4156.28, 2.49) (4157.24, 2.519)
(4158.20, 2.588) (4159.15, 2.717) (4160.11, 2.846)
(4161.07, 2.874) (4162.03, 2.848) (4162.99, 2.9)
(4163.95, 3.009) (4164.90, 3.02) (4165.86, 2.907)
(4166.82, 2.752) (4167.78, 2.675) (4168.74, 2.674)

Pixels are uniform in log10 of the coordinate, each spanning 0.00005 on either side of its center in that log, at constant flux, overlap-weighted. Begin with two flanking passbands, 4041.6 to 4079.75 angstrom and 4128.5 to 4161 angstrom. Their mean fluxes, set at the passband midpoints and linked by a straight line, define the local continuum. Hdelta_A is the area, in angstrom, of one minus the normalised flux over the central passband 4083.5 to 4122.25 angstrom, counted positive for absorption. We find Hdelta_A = -2.3 angstrom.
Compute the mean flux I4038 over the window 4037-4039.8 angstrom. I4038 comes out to 2.87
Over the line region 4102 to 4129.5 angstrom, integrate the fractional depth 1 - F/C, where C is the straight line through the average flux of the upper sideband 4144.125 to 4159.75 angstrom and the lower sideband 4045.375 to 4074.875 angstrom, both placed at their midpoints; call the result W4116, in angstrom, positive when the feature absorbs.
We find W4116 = -1.9 angstrom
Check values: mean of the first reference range 2.66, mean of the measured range 2.72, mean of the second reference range 2.48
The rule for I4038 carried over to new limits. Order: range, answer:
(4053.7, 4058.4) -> 2.73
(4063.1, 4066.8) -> 2.42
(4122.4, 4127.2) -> 2.79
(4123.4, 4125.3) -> 2.81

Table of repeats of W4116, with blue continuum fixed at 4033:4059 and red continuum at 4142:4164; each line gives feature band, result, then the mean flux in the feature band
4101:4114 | 0.1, 2.6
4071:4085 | -0.3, 2.71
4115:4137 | -1.2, 2.74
